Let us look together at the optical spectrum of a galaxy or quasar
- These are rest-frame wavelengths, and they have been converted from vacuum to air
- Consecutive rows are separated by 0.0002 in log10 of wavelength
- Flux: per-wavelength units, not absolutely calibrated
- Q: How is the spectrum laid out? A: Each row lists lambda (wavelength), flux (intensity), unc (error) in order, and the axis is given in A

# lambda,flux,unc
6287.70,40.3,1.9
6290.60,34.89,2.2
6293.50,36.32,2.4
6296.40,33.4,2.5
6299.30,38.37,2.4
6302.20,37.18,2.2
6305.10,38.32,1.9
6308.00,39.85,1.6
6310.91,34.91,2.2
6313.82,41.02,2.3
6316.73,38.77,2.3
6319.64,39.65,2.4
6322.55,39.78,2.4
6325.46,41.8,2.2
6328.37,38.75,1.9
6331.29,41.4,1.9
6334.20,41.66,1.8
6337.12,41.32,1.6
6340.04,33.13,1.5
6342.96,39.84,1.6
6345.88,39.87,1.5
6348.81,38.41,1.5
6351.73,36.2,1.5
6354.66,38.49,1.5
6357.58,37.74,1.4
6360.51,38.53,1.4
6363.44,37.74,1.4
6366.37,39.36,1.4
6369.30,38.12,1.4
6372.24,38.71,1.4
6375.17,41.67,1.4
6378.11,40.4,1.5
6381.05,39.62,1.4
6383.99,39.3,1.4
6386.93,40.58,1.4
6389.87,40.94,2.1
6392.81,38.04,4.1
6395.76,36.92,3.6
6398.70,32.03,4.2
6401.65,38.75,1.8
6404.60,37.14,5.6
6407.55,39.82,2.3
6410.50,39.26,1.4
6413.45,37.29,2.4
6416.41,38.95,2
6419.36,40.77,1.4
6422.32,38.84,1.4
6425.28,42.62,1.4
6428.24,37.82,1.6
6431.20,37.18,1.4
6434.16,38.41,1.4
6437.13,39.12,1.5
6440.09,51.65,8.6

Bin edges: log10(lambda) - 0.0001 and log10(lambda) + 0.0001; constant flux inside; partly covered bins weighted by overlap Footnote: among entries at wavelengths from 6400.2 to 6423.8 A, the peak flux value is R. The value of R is 40.77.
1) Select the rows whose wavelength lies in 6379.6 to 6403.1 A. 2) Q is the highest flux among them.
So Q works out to 40.94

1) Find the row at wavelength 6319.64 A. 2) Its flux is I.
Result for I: 39.65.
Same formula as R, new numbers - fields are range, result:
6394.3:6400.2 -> 36.92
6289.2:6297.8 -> 36.32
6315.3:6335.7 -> 41.8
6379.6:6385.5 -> 39.62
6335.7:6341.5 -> 41.32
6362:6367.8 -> 39.36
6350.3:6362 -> 38.53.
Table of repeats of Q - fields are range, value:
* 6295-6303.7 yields 38.37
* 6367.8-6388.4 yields 41.67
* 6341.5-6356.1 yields 39.87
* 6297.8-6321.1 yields 41.02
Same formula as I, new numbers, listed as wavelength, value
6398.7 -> 32.03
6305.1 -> 38.32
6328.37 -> 38.75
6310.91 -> 34.91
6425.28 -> 42.62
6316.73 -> 38.77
